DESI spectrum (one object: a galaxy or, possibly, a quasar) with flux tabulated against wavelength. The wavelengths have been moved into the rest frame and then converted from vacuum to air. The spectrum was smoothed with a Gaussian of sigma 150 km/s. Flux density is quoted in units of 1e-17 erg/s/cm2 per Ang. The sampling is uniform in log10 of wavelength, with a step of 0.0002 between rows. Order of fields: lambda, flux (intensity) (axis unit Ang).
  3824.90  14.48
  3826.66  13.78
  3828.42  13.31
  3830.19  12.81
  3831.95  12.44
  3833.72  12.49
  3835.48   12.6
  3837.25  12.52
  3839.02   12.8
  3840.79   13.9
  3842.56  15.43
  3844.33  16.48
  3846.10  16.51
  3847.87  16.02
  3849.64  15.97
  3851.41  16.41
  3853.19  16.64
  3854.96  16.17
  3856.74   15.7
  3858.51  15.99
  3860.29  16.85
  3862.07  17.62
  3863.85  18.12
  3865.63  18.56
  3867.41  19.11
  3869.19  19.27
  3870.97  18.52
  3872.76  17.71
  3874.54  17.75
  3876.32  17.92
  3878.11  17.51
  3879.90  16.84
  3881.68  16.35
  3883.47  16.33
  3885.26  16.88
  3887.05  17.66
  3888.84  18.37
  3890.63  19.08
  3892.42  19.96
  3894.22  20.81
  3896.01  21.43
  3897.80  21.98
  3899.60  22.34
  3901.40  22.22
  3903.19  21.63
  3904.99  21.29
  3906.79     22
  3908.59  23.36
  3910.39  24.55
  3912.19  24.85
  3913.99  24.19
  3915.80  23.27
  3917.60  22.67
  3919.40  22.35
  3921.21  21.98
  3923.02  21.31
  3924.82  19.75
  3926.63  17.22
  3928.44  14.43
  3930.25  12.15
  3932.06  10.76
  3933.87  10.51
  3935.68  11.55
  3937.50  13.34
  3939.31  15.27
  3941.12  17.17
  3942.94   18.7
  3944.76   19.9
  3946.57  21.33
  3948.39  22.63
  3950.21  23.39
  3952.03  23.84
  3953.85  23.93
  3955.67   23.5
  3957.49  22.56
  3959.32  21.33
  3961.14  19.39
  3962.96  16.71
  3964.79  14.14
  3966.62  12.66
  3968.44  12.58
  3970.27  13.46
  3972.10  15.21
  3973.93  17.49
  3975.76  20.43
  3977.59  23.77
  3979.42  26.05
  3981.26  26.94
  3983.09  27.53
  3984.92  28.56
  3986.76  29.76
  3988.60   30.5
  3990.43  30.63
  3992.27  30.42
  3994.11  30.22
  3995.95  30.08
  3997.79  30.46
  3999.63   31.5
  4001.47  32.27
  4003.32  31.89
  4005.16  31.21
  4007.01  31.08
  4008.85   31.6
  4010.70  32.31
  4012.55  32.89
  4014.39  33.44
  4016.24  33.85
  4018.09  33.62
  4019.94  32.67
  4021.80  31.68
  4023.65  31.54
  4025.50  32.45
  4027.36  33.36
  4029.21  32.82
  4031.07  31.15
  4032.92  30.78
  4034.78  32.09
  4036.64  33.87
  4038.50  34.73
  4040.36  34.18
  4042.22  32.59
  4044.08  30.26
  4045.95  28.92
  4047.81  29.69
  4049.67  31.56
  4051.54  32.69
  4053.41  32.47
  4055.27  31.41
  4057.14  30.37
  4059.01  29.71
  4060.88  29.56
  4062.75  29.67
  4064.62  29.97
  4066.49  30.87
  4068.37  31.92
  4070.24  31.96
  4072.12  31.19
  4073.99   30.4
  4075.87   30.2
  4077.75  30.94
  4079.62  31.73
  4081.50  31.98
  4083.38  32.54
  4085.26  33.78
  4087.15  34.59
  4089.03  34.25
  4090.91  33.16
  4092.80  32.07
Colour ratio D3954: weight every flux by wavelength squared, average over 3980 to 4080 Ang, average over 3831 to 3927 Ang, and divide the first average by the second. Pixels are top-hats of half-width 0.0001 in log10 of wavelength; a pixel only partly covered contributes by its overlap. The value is 1.8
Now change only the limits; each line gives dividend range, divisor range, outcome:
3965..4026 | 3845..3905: 1.62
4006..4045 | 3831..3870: 2.25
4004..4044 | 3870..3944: 1.83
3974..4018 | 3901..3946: 1.62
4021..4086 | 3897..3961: 1.67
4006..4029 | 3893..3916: 1.53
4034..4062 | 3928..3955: 1.92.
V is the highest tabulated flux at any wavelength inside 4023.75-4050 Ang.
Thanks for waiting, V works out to 34.73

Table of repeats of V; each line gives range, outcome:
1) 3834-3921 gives 24.85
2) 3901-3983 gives 26.94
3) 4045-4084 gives 32.69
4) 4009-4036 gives 33.85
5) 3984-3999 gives 30.63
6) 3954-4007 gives 32.27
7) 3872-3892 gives 19.08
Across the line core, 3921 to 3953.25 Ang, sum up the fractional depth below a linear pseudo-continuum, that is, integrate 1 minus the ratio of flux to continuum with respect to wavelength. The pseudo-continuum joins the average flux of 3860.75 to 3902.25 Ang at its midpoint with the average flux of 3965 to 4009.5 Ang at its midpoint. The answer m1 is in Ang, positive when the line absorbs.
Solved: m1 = 7.3 Ang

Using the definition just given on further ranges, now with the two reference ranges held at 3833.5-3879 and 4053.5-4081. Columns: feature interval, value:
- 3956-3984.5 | 5.4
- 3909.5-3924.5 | -1.8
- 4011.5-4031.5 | -3.7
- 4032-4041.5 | -1.5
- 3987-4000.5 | -2.5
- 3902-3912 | -1.4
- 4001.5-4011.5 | -1.9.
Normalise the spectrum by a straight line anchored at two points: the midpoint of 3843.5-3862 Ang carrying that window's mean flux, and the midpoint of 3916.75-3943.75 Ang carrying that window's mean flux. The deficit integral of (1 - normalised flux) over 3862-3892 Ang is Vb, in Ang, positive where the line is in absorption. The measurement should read -2.7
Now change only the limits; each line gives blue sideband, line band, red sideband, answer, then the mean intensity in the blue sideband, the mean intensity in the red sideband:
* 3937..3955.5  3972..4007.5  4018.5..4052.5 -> -2.63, 20.2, 32.1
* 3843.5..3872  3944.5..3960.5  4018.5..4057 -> 1.55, 17.1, 32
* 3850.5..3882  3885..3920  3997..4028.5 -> -0.85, 17.4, 32.2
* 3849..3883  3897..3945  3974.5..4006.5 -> 6.23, 17.3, 28.9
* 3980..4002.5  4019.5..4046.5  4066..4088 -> -1.25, 29.9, 31.8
